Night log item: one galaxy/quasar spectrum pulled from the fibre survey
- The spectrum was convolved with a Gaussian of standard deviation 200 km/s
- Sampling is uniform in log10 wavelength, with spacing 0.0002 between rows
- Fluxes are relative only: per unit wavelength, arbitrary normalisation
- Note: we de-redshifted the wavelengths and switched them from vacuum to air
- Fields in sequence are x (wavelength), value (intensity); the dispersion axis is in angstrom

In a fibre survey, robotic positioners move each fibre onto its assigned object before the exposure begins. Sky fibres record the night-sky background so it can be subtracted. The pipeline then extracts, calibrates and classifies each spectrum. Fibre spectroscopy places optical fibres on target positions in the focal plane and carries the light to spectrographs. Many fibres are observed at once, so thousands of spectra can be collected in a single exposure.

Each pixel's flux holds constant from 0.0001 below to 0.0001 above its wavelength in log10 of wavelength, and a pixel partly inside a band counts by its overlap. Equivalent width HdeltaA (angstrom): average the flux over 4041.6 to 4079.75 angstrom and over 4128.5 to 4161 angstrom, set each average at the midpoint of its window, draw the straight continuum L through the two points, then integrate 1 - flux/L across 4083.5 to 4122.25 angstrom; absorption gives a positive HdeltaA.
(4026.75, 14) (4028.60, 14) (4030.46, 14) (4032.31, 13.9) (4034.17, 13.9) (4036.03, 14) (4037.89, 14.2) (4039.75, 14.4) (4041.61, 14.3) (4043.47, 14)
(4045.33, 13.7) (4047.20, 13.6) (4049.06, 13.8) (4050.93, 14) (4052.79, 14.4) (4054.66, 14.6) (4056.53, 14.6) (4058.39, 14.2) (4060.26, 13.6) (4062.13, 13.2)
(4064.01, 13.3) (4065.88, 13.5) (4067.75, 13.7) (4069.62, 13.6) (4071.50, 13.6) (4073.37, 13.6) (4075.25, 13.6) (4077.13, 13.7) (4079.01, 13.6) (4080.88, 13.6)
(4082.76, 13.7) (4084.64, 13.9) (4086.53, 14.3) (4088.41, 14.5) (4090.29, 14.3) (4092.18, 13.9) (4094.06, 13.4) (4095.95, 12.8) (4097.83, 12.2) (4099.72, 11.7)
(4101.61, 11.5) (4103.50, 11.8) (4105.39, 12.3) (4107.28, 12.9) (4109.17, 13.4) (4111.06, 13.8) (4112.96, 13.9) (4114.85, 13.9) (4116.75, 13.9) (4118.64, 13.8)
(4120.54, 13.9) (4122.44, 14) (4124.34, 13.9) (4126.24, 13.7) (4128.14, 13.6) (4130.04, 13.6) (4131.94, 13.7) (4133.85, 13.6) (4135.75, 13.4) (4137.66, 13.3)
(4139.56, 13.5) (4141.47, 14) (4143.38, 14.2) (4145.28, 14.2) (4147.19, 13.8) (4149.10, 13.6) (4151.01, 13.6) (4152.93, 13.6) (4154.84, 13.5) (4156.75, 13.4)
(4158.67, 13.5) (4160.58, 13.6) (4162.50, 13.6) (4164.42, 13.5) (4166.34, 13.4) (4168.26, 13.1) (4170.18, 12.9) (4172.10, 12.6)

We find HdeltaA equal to 1.16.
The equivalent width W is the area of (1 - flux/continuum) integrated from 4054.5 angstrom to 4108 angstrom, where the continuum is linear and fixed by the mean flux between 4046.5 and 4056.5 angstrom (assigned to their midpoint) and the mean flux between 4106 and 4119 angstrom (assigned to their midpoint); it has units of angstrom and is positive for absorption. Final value 1.87 angstrom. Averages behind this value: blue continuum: 14.1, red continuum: 13.6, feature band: 13.4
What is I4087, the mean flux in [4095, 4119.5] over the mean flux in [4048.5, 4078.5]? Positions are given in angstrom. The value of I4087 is 0.94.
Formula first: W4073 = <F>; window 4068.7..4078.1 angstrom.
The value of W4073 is 13.6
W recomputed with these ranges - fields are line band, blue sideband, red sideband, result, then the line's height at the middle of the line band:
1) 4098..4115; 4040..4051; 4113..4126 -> 1.4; 13.9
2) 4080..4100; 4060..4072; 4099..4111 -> -1.1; 12.8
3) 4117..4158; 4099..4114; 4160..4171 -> -2.2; 13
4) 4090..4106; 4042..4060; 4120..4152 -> 1.5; 13.9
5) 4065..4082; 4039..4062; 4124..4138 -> 0.4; 13.9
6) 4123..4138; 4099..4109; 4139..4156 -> -0.5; 13.1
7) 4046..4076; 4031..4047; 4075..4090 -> 0.3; 14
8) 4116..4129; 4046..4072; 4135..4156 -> -0.1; 13.7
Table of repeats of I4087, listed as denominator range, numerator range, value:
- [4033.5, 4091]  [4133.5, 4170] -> 0.98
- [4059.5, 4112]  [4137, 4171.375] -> 1.02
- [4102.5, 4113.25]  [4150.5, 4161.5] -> 1.04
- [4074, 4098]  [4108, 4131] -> 1.01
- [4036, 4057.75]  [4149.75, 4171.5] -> 0.95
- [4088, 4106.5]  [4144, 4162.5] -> 1.07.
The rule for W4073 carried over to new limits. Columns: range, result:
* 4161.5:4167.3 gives 13.5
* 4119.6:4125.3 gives 13.9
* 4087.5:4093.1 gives 14.2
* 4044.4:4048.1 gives 13.6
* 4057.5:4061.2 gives 13.9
